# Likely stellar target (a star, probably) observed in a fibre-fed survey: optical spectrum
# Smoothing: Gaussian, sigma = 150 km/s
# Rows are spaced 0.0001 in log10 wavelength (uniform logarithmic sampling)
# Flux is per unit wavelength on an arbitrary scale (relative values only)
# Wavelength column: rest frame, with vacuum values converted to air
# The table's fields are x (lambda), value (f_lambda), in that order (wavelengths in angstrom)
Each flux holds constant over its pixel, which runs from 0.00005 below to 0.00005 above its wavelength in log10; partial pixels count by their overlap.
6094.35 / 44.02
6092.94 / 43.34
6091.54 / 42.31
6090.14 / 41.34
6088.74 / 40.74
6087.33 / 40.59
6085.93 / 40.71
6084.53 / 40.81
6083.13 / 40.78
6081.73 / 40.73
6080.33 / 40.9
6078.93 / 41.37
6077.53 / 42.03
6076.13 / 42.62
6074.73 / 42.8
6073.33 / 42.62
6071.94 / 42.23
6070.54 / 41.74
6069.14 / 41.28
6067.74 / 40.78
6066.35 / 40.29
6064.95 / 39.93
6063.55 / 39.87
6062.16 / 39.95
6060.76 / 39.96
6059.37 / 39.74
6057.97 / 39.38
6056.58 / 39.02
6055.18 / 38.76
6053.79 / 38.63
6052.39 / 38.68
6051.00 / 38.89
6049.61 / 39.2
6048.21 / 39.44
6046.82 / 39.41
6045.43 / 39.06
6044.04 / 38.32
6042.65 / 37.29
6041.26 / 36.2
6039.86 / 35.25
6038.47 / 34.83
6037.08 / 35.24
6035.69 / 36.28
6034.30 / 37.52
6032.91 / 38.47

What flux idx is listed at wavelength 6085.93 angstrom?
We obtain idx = 40.71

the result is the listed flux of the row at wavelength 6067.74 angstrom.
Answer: 40.78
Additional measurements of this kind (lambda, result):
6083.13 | 40.78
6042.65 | 37.29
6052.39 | 38.68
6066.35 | 40.29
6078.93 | 41.37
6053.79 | 38.63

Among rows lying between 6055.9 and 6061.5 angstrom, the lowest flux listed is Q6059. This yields 39.02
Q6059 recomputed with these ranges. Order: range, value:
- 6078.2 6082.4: 40.73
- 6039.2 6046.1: 35.25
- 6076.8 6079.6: 41.37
